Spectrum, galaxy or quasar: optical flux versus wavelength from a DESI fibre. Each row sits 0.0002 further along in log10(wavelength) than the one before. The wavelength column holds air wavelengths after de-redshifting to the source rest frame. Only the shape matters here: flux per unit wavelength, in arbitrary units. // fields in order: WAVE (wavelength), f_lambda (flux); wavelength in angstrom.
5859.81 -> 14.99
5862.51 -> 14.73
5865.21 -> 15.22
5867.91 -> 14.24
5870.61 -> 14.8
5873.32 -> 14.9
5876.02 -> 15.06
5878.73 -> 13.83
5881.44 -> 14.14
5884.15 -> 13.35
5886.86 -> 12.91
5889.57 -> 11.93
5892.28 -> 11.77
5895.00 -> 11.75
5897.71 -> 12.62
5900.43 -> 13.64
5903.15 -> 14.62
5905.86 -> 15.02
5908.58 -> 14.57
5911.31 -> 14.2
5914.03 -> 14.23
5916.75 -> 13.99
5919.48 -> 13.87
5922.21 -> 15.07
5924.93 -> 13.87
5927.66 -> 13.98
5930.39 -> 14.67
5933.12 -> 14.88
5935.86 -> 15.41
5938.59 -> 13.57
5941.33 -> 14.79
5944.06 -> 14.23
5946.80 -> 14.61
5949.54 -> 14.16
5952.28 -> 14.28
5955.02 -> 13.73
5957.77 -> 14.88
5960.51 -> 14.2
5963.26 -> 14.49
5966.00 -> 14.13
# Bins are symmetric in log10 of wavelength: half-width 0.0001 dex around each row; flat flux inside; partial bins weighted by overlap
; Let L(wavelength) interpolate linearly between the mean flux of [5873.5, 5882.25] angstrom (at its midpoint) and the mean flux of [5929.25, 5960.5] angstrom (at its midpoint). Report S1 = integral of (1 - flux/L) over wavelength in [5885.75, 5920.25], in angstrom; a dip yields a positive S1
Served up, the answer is 2.3 angstrom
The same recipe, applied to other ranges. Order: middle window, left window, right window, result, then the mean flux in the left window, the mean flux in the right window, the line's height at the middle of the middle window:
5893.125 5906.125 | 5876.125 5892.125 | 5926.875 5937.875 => 0.4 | 13.3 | 14.7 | 13.7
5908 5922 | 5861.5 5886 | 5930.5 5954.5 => 0.2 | 14.4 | 14.5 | 14.5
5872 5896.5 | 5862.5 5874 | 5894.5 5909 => 1.8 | 14.8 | 13.8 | 14.3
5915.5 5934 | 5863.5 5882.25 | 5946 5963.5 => 0.1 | 14.6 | 14.3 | 14.4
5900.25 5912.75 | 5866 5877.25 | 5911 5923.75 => -0.1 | 14.8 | 14.3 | 14.4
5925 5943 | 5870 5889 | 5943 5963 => -0.3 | 14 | 14.3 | 14.2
